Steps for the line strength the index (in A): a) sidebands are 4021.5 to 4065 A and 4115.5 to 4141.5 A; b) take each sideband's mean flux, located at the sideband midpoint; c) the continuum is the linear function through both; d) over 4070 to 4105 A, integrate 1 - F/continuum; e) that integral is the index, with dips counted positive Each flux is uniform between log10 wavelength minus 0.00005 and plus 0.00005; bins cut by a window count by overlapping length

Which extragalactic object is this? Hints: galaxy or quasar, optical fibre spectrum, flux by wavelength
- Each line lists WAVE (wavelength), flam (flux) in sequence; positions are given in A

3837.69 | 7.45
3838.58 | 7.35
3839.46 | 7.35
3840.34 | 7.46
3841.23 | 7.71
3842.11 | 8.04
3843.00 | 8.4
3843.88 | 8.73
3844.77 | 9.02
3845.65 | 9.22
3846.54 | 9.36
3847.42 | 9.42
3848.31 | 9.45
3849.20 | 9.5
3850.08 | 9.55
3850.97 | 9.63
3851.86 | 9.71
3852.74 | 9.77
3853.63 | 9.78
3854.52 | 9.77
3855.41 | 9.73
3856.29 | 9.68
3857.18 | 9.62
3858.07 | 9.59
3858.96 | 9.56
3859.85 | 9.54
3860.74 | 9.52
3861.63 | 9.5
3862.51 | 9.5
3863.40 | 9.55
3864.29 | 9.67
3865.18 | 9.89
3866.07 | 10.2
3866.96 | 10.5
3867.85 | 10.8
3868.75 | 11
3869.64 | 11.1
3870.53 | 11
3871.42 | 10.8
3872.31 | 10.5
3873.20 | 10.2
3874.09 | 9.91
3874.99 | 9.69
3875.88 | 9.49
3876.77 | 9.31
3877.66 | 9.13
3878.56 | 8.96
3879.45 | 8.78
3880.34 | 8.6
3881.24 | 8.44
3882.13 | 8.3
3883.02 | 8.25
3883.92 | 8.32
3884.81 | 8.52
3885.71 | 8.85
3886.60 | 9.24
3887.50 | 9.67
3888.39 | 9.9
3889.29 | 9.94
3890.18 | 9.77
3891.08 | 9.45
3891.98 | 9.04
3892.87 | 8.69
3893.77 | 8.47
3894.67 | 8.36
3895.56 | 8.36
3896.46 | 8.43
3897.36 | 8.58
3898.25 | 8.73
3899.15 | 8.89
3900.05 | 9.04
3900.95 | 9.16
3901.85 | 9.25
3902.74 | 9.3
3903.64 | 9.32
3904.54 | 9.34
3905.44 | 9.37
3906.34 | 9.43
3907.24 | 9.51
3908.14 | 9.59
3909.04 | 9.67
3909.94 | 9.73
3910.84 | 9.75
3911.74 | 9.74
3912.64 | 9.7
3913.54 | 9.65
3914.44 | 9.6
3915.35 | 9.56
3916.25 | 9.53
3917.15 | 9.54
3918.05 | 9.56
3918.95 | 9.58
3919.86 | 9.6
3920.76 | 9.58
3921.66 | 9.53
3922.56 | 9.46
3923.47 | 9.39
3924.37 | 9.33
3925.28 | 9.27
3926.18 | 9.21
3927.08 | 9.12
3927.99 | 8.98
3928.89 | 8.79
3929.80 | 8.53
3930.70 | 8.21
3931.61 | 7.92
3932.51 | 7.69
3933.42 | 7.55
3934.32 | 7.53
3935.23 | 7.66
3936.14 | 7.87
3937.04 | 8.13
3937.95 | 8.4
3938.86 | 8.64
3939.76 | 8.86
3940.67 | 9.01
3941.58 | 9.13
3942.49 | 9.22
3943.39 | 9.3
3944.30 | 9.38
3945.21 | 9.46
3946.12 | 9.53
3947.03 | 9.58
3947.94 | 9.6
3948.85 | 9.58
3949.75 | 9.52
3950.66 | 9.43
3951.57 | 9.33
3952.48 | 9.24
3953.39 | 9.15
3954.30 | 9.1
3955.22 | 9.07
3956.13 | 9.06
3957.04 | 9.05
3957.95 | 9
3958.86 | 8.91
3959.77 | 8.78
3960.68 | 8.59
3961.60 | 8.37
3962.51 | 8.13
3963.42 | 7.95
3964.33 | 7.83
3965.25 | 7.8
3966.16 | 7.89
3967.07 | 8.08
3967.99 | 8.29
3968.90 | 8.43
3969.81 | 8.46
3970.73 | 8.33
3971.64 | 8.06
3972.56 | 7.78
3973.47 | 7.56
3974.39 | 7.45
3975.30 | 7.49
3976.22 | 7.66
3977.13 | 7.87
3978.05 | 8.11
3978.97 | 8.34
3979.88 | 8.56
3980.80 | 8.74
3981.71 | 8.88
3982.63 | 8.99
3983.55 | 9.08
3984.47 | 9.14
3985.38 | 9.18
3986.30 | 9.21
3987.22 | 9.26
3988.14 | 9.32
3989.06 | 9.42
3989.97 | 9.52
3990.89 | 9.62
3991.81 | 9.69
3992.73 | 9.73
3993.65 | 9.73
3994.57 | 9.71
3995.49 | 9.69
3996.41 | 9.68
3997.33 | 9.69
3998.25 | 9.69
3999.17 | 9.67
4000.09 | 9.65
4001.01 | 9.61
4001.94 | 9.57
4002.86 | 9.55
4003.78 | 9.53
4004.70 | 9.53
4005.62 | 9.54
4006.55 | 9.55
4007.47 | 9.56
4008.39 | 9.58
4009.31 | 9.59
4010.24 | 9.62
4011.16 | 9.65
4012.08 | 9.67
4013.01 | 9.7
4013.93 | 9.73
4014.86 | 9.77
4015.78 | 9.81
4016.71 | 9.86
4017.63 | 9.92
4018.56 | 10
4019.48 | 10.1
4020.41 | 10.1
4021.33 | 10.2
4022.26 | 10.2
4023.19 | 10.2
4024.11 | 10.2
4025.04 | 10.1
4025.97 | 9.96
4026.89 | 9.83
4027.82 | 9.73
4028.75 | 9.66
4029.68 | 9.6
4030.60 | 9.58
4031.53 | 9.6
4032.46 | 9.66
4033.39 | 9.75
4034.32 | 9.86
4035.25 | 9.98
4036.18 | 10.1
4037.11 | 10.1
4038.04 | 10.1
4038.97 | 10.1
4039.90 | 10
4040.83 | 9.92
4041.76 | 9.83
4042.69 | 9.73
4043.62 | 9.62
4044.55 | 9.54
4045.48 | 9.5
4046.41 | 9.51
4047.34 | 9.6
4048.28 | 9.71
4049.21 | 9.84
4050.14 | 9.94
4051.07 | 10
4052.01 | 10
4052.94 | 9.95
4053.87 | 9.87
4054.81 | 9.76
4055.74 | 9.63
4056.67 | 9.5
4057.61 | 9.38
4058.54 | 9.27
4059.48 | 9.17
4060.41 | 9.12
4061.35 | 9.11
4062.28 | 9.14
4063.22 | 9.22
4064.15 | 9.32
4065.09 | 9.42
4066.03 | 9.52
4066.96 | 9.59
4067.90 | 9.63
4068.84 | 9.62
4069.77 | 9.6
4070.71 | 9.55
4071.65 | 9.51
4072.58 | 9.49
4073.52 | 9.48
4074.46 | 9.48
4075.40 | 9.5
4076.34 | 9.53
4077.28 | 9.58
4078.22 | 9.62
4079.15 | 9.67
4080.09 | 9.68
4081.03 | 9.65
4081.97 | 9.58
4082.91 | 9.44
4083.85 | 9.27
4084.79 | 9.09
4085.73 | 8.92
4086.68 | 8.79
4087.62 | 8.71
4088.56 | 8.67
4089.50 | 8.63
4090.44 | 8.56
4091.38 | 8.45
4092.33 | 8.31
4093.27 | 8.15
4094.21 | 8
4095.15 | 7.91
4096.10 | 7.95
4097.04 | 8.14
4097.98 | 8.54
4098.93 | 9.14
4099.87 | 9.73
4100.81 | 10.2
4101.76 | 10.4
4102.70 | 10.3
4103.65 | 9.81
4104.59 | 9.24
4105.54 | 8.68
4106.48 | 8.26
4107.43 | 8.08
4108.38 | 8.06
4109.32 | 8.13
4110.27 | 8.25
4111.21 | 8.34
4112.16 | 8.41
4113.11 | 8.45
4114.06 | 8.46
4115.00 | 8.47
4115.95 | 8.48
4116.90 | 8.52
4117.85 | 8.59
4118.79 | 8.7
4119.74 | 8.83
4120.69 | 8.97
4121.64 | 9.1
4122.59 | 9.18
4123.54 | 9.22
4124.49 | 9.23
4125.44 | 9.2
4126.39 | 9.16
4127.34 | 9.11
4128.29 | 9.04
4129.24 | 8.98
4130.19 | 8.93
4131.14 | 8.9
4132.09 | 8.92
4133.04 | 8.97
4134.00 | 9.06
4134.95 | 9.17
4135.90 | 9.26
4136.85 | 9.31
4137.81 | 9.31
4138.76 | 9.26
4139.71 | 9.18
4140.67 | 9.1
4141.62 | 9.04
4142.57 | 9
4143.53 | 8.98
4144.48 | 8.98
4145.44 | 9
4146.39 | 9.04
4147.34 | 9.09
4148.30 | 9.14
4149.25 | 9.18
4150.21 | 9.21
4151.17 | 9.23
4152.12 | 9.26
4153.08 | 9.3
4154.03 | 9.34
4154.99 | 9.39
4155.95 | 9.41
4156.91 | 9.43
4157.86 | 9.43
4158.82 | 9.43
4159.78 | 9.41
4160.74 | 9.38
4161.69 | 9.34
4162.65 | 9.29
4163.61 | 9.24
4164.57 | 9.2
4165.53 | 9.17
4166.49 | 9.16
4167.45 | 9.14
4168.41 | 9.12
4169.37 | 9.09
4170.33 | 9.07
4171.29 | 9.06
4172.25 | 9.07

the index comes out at 0.78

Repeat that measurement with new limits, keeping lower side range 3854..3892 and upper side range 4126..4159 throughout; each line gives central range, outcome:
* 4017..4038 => -1.3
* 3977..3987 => 0.7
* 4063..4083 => -0.6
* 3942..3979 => 3.2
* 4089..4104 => 0.6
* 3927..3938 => 1.6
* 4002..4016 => -0.4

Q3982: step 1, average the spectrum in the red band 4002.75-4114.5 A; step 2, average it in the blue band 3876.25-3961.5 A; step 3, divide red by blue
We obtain 1.0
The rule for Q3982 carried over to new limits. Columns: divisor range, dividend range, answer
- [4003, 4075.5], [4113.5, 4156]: 0.93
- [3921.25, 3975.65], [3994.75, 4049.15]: 1.13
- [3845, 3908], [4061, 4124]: 0.96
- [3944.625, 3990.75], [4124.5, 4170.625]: 1.05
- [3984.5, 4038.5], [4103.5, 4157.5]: 0.92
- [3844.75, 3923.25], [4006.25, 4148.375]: 0.98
